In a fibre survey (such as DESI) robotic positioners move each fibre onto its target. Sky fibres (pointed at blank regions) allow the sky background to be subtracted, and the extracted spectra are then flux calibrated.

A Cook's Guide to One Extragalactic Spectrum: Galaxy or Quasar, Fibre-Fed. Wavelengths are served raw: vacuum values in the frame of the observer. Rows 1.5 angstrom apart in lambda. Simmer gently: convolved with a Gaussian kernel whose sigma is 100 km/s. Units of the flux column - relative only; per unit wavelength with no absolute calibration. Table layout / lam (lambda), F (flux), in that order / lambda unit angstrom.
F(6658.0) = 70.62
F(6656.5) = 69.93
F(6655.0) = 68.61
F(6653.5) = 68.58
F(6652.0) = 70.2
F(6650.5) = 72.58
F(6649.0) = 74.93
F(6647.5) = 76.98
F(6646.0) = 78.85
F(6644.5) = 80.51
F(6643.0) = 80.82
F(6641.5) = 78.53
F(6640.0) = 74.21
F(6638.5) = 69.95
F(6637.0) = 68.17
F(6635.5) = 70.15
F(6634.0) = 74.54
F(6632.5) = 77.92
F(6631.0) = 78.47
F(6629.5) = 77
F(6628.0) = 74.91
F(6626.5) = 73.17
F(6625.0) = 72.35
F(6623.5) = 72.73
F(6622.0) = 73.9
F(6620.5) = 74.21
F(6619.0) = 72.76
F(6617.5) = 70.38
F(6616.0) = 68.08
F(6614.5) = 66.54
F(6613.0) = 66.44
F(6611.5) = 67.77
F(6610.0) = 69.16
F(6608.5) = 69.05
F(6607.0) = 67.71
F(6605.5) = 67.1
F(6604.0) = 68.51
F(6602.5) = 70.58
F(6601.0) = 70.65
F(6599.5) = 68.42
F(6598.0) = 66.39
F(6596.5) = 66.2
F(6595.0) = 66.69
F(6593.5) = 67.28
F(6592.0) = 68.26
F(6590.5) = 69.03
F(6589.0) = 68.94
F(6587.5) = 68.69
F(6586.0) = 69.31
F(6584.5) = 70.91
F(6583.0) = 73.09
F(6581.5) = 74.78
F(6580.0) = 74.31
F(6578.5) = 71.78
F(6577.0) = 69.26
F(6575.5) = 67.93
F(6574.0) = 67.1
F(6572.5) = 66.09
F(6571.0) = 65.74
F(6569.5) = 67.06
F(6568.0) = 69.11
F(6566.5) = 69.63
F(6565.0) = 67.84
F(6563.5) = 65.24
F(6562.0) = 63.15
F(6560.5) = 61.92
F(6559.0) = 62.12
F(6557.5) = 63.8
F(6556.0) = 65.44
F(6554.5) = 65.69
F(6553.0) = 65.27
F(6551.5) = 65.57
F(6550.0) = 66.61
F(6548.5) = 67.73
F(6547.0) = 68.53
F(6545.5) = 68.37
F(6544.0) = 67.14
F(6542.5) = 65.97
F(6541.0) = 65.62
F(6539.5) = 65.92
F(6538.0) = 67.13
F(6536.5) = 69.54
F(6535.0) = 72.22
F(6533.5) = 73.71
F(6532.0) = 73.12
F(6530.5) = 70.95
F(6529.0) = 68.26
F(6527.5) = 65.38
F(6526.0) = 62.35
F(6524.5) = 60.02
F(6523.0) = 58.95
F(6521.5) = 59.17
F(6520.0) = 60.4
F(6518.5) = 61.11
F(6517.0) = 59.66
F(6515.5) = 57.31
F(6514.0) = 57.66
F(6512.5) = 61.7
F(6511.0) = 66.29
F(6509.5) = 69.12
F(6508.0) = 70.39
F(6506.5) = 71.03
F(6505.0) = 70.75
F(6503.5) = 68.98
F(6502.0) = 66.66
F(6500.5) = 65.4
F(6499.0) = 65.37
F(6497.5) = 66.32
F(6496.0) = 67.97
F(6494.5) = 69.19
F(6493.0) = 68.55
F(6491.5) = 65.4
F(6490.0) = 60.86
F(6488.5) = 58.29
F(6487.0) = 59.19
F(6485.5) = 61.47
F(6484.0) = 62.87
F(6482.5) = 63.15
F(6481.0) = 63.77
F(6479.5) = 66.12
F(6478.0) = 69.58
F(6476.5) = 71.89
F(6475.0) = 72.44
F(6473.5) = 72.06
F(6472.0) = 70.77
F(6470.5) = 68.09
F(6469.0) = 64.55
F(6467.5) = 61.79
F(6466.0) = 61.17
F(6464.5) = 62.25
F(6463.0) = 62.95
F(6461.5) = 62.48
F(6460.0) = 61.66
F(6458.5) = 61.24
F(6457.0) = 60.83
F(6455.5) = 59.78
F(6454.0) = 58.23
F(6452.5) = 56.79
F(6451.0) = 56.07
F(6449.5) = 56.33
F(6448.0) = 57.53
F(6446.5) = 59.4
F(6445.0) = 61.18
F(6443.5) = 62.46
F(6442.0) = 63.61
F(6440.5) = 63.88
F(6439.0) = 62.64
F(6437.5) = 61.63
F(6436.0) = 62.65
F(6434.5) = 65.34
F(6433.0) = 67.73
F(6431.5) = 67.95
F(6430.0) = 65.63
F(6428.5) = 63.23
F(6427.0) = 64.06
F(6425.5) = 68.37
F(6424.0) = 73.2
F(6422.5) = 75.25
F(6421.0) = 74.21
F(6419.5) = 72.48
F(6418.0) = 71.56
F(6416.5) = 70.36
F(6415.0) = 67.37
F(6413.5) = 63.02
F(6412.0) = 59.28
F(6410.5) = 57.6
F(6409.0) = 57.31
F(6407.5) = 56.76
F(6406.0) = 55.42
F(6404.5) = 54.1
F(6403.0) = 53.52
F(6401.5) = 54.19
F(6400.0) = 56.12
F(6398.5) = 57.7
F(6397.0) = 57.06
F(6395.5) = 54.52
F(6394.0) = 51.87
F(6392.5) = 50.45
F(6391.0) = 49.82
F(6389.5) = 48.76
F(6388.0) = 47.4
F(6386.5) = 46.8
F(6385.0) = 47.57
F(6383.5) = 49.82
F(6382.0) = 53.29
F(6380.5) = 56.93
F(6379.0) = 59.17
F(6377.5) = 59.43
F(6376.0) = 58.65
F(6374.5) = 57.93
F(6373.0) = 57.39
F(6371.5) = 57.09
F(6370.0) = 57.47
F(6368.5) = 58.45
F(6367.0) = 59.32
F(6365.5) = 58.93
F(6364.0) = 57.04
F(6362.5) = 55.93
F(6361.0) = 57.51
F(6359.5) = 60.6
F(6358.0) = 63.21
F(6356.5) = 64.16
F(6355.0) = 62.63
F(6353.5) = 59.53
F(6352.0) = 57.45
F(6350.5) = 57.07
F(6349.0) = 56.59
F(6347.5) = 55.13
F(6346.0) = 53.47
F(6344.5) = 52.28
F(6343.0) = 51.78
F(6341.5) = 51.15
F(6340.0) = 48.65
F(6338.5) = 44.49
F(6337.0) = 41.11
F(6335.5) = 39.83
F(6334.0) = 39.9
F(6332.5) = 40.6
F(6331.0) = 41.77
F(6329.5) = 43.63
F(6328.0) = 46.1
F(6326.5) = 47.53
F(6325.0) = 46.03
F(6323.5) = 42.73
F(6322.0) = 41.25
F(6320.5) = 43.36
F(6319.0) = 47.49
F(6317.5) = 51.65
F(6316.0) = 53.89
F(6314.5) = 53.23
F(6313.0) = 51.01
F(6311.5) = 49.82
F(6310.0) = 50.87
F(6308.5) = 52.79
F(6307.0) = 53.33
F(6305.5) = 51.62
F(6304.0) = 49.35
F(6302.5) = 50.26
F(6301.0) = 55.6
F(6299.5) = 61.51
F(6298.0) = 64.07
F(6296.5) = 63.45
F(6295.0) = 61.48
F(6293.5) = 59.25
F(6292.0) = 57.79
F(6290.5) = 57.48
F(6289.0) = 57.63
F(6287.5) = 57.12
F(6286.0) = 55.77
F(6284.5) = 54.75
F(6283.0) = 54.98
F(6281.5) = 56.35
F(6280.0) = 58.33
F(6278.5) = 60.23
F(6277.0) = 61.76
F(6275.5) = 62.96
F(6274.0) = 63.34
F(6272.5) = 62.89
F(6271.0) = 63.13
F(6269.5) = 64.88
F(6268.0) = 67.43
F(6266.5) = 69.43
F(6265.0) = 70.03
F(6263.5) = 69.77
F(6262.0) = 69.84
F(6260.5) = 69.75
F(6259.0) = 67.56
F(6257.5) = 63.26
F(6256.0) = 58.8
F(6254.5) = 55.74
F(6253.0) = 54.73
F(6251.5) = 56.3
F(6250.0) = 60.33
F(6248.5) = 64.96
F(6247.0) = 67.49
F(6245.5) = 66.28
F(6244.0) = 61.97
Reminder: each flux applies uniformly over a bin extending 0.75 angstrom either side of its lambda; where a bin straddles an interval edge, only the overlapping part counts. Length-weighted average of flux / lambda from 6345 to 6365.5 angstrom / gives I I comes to 58.4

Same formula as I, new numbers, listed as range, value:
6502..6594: 66.8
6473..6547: 65.8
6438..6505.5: 63.8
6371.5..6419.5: 56.4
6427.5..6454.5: 61.8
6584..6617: 68.3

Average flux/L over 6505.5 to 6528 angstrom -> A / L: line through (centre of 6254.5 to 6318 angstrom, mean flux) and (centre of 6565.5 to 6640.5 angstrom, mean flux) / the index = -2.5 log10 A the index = 0.07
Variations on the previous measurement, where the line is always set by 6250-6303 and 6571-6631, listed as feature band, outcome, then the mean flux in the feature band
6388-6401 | 0.211 mag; 53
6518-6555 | 0.032 mag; 66.2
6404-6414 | 0.127 mag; 57.6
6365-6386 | 0.134 mag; 56.4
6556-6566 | 0.076 mag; 64.3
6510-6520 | 0.115 mag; 60.8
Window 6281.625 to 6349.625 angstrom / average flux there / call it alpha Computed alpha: 51.2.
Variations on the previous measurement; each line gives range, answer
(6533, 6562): 66.6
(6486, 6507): 65.9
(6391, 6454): 61.5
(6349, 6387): 57.4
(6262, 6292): 61.6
